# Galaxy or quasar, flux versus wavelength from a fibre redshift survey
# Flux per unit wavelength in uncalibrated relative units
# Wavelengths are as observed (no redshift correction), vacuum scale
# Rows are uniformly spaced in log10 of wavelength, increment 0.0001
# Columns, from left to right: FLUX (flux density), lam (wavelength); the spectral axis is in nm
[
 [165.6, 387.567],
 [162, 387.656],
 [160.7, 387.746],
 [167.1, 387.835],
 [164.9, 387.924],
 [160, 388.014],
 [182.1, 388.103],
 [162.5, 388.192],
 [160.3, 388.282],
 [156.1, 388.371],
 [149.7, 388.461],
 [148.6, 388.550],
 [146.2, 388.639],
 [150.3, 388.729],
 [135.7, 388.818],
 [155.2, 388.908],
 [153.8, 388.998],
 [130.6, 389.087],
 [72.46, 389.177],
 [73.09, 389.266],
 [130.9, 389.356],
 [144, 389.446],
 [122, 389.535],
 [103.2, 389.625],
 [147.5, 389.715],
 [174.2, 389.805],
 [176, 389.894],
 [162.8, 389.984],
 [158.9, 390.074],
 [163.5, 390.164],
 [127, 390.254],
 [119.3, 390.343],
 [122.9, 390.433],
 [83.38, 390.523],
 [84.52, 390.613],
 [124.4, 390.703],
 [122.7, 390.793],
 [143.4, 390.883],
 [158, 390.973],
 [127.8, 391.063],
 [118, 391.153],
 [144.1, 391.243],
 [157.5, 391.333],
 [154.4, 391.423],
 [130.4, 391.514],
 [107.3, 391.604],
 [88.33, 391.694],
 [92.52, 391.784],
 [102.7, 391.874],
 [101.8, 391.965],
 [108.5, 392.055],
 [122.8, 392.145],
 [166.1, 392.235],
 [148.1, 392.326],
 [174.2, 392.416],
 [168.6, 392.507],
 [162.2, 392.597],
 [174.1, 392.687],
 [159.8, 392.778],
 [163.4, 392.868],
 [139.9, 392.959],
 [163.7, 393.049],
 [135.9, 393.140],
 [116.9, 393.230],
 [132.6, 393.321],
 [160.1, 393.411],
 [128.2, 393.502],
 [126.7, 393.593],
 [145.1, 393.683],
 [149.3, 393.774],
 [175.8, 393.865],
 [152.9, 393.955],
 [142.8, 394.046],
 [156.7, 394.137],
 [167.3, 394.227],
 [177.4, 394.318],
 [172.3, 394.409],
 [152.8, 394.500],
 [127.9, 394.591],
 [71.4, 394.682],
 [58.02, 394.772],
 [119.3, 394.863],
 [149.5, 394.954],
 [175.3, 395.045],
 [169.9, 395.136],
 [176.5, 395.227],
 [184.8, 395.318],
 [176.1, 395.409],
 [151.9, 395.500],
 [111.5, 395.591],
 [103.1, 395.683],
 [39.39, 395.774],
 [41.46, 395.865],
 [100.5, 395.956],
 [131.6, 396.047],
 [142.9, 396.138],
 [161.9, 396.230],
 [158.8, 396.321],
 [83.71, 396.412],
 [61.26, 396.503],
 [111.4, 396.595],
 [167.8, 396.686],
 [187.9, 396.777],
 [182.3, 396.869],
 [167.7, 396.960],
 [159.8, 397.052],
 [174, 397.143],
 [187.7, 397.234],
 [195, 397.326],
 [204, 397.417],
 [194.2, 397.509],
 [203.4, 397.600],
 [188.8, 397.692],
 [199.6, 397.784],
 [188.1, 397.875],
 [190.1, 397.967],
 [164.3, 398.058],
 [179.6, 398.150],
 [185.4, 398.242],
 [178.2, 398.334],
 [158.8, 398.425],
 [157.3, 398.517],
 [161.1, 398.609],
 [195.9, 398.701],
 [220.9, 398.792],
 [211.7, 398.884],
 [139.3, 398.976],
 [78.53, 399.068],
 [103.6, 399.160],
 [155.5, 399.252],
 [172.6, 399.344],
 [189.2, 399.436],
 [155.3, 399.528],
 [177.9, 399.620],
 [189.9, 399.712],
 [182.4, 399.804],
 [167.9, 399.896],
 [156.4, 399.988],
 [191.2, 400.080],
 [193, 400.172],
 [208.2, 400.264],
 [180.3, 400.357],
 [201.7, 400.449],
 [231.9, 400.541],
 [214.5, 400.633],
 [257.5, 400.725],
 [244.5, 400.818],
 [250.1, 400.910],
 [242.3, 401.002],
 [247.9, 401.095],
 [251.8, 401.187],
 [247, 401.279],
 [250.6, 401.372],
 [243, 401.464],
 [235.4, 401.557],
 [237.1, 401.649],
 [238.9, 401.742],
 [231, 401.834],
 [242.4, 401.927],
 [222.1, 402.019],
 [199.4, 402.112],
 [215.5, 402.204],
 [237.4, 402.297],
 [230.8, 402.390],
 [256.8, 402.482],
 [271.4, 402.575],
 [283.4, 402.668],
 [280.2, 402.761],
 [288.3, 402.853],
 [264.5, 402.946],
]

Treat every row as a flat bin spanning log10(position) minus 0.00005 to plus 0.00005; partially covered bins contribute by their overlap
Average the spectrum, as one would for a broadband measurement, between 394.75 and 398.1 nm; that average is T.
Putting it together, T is 151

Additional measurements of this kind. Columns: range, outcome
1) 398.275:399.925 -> 167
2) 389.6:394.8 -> 138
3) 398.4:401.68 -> 197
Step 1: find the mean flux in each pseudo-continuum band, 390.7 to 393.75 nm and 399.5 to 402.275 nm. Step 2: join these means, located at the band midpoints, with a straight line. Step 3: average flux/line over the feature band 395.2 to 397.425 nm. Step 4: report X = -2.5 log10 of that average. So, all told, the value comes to 0.238 mag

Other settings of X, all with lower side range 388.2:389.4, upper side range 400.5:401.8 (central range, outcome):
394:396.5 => 0.398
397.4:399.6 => 0.252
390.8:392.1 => 0.269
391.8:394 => 0.189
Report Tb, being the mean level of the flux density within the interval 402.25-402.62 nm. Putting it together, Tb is 249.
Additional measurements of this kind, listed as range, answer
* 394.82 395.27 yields 158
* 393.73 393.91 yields 163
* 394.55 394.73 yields 98.6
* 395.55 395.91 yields 73.3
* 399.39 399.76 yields 178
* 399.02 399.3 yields 113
